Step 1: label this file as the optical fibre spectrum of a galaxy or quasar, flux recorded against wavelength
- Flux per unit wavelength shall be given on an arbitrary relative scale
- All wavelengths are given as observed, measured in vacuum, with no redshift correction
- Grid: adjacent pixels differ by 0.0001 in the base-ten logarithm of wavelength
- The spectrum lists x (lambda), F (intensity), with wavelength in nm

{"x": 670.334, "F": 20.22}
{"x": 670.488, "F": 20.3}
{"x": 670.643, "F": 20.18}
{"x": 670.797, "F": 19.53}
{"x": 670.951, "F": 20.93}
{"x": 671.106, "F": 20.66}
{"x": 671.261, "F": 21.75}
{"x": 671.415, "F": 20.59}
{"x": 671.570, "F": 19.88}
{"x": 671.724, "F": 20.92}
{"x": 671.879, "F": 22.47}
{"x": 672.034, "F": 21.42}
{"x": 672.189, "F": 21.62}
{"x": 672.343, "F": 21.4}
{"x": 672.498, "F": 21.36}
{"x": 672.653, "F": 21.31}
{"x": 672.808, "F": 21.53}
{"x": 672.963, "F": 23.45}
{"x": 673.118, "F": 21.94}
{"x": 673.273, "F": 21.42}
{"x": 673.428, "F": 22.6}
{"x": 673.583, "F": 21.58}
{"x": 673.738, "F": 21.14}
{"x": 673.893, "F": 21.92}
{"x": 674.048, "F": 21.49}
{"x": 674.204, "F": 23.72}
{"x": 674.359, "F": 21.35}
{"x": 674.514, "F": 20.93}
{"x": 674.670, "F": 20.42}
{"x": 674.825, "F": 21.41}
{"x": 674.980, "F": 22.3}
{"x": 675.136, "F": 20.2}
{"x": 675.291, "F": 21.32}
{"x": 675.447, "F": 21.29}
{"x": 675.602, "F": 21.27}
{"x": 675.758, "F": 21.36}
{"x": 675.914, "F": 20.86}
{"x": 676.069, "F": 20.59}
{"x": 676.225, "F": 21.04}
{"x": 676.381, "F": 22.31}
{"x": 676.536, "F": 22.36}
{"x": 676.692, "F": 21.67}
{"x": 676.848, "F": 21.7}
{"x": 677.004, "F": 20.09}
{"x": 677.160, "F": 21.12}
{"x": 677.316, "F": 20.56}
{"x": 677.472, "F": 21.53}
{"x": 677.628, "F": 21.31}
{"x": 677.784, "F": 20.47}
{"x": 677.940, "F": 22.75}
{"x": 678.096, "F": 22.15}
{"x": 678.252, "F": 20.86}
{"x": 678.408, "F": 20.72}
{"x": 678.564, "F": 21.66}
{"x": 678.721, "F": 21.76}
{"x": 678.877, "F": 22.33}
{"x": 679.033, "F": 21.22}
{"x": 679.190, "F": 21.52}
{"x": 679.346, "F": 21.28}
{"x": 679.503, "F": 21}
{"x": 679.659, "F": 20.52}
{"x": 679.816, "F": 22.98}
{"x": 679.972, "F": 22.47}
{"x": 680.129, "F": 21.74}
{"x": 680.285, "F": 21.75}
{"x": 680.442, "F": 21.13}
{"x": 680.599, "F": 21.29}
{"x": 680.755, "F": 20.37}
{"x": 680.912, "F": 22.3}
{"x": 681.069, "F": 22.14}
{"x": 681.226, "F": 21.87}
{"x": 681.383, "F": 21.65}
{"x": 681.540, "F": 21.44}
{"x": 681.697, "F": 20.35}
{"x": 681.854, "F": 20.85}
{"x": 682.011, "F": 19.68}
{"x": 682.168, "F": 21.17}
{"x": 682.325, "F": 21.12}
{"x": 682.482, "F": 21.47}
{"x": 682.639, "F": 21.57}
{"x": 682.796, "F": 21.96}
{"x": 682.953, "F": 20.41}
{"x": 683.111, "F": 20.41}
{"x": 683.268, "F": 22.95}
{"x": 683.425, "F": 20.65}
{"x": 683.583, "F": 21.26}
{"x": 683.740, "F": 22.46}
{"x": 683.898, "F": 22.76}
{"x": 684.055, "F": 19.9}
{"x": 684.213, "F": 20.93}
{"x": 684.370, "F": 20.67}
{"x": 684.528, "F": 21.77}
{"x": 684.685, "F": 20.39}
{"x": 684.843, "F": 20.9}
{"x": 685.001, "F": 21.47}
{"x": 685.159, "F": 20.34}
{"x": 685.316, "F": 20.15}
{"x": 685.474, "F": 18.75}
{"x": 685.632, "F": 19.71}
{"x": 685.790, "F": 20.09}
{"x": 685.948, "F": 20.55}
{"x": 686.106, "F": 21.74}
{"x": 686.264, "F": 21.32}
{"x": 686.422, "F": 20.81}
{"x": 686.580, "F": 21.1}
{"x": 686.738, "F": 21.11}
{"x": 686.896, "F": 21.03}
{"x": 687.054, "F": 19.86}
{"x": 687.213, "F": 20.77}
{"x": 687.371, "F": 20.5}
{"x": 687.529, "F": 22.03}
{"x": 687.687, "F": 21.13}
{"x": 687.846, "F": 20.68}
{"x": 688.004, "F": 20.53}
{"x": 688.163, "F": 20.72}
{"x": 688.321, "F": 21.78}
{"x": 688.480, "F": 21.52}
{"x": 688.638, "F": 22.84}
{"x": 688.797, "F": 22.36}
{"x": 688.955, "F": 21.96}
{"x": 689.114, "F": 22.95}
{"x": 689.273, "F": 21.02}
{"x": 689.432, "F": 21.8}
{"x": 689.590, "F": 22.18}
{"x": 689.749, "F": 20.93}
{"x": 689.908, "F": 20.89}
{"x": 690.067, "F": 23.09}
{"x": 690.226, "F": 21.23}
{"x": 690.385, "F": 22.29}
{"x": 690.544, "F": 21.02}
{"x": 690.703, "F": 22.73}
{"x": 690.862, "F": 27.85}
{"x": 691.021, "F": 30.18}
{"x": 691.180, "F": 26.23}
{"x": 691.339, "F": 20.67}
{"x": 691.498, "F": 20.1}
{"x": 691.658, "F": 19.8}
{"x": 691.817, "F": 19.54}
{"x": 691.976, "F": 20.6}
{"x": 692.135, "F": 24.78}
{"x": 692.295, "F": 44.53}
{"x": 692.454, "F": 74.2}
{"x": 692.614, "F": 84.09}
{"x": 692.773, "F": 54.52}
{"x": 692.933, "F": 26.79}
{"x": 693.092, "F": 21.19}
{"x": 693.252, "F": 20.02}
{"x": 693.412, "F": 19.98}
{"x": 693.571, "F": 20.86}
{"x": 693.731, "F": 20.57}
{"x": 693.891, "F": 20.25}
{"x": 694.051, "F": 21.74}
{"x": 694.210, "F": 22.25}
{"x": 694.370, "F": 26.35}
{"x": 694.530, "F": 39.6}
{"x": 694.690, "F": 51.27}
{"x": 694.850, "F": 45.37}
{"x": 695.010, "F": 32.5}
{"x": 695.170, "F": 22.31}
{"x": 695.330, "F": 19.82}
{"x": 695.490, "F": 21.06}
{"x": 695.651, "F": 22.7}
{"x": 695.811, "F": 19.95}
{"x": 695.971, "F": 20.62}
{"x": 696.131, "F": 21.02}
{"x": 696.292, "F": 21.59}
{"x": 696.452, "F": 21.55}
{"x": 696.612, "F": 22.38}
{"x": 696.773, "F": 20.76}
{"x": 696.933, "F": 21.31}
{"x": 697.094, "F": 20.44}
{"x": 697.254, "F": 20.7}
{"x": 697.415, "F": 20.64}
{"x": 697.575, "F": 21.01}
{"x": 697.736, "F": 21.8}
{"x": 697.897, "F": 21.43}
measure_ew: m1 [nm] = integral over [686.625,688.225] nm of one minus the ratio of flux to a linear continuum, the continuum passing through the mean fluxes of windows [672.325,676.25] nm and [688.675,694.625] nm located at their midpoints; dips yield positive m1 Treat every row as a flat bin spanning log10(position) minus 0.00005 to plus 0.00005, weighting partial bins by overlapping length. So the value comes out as 0.31 nm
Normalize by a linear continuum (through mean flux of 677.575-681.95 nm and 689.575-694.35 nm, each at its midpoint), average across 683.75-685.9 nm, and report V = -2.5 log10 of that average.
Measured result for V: 0.17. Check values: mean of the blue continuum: 21.5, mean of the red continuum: 27.9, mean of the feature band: 20.7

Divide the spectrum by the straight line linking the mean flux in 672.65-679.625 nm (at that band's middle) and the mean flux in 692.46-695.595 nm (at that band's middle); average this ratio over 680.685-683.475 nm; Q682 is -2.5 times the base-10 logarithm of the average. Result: 0.175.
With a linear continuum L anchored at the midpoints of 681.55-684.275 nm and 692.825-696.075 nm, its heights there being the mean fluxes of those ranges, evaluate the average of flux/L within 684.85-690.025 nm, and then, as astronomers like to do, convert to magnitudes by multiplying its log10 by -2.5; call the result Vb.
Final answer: 0.10 mag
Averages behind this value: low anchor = 21.2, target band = 21.1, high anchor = 26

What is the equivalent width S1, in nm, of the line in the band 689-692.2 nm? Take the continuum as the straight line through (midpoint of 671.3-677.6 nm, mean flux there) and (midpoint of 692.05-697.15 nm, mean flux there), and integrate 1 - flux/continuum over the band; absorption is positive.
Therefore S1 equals 0.63 nm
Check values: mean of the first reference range 21.4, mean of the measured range 22.5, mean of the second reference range 29.6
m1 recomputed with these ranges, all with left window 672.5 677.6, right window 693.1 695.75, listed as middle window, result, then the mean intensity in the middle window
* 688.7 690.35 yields 0.219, 21.9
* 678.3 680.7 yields 0.116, 21.5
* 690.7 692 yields 0.125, 23.2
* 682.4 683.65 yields 0.117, 21.3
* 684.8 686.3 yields 0.230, 20.5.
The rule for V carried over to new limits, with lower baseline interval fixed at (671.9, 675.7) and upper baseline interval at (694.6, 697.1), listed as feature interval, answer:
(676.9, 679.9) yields 0.05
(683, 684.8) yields 0.10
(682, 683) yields 0.10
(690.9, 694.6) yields -0.21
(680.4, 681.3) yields 0.06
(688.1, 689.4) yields 0.11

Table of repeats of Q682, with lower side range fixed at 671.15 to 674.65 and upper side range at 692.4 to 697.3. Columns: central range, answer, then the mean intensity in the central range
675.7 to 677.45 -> 0.08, 21.2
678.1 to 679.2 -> 0.10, 21.5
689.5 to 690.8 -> 0.24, 21.9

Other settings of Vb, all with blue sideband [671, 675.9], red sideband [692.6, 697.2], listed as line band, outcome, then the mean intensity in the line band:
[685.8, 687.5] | 0.19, 20.9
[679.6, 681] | 0.07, 21.6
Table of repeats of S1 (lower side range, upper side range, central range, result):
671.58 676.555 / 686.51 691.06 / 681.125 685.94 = 0.18 nm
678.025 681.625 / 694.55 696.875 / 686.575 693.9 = -0.26 nm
